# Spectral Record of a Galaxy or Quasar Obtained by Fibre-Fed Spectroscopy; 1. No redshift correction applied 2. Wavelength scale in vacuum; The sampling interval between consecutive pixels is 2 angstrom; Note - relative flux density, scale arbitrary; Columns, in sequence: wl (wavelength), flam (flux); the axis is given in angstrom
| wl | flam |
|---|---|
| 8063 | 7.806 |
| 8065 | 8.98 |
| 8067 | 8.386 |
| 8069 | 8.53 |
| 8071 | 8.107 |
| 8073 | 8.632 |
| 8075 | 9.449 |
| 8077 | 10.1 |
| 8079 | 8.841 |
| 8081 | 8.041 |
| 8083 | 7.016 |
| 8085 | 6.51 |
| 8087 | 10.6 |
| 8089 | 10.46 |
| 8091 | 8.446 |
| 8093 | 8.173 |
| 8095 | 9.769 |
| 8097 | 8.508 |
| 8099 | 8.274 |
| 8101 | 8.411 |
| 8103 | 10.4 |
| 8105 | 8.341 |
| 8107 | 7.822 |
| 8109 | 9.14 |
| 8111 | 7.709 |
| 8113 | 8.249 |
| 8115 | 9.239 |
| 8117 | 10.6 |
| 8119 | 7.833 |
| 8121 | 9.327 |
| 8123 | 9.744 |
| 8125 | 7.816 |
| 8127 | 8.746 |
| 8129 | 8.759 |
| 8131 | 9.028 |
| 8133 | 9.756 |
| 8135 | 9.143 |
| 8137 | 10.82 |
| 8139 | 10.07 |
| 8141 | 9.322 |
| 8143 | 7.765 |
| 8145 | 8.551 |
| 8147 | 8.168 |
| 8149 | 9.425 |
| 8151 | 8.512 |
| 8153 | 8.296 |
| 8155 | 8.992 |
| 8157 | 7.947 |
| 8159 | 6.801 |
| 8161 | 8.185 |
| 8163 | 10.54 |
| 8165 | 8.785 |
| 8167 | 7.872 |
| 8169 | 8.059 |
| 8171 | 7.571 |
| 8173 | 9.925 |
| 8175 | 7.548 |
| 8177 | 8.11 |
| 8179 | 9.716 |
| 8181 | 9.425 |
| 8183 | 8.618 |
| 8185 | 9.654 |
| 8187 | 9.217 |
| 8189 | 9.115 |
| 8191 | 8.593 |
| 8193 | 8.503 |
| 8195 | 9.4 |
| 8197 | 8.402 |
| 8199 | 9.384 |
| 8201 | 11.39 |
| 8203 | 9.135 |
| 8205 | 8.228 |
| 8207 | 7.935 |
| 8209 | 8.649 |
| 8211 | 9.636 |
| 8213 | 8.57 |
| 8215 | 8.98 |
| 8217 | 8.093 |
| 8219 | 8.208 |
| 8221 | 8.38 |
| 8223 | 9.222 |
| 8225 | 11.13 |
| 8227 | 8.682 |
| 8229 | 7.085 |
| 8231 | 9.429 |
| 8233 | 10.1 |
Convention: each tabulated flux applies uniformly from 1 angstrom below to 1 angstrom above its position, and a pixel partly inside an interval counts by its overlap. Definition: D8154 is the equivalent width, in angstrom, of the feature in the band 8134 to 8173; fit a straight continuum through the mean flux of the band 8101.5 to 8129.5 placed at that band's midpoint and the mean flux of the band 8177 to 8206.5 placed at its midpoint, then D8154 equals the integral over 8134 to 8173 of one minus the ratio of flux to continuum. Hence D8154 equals 1.2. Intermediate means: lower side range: 8.83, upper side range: 9.14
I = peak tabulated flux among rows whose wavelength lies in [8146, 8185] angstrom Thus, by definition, 10.54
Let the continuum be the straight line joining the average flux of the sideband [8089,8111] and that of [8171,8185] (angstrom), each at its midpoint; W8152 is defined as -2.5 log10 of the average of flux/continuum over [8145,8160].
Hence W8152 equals 0.06 mag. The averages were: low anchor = 8.76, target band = 8.32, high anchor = 8.85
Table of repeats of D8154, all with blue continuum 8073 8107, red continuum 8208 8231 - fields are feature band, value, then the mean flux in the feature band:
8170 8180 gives 0.3 angstrom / 8.57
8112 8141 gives -1.4 angstrom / 9.23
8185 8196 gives -0.3 angstrom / 9.03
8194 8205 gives -0.8 angstrom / 9.42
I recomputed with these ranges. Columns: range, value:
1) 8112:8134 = 10.6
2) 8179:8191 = 9.716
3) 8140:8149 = 9.425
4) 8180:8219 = 11.39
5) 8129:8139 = 10.82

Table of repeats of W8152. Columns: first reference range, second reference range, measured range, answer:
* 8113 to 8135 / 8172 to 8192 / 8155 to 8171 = 0.09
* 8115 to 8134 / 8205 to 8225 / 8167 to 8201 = 0.00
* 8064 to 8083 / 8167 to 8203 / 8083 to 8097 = -0.01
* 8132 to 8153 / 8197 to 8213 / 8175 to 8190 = 0.01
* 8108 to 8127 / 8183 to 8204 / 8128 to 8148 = -0.02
